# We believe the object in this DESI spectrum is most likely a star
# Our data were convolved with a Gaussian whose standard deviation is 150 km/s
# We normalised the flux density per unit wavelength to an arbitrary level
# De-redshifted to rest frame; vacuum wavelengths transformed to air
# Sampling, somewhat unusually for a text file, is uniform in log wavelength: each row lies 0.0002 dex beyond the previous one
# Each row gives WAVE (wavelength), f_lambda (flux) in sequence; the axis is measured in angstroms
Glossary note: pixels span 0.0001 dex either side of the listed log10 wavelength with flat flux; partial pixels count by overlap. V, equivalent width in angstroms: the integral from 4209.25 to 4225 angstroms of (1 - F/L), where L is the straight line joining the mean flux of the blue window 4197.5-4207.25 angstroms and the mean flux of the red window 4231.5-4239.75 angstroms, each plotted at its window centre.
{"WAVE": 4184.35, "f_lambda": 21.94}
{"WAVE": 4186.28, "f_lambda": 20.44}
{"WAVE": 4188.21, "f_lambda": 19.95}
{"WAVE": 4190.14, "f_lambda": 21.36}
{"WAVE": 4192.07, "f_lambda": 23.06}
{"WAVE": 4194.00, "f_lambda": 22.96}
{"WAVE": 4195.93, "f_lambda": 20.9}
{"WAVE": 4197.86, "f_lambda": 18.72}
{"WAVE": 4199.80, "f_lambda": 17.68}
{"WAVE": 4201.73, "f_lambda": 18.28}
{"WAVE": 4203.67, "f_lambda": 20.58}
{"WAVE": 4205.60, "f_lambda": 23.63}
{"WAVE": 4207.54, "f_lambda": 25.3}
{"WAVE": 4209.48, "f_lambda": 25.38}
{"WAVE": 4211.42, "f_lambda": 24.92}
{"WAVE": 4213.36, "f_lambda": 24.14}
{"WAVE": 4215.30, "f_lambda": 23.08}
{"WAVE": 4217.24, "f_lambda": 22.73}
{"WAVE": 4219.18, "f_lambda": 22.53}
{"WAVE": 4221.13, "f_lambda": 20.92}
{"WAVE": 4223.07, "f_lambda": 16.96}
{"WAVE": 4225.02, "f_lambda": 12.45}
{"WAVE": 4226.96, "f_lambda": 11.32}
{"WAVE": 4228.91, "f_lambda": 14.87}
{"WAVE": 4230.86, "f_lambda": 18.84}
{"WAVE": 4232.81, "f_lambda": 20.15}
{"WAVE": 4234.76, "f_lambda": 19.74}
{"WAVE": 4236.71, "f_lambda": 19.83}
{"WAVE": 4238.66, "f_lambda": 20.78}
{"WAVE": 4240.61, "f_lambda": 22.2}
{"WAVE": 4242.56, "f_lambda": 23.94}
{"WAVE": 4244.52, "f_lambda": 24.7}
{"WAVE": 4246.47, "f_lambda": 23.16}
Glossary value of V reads -1.30 angstroms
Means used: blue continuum 20.2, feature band 21.8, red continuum 20.1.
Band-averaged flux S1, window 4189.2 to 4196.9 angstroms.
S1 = 22.1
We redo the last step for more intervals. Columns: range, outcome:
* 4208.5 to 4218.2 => 24.1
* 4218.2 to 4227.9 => 16.9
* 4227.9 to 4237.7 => 18.7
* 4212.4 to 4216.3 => 23.6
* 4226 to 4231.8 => 15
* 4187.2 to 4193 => 21.4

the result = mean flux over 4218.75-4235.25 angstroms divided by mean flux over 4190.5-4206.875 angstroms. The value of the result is 0.8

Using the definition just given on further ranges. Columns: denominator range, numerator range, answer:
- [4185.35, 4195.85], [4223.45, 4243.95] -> 0.86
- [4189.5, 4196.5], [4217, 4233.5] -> 0.79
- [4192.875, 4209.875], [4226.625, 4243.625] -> 0.91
